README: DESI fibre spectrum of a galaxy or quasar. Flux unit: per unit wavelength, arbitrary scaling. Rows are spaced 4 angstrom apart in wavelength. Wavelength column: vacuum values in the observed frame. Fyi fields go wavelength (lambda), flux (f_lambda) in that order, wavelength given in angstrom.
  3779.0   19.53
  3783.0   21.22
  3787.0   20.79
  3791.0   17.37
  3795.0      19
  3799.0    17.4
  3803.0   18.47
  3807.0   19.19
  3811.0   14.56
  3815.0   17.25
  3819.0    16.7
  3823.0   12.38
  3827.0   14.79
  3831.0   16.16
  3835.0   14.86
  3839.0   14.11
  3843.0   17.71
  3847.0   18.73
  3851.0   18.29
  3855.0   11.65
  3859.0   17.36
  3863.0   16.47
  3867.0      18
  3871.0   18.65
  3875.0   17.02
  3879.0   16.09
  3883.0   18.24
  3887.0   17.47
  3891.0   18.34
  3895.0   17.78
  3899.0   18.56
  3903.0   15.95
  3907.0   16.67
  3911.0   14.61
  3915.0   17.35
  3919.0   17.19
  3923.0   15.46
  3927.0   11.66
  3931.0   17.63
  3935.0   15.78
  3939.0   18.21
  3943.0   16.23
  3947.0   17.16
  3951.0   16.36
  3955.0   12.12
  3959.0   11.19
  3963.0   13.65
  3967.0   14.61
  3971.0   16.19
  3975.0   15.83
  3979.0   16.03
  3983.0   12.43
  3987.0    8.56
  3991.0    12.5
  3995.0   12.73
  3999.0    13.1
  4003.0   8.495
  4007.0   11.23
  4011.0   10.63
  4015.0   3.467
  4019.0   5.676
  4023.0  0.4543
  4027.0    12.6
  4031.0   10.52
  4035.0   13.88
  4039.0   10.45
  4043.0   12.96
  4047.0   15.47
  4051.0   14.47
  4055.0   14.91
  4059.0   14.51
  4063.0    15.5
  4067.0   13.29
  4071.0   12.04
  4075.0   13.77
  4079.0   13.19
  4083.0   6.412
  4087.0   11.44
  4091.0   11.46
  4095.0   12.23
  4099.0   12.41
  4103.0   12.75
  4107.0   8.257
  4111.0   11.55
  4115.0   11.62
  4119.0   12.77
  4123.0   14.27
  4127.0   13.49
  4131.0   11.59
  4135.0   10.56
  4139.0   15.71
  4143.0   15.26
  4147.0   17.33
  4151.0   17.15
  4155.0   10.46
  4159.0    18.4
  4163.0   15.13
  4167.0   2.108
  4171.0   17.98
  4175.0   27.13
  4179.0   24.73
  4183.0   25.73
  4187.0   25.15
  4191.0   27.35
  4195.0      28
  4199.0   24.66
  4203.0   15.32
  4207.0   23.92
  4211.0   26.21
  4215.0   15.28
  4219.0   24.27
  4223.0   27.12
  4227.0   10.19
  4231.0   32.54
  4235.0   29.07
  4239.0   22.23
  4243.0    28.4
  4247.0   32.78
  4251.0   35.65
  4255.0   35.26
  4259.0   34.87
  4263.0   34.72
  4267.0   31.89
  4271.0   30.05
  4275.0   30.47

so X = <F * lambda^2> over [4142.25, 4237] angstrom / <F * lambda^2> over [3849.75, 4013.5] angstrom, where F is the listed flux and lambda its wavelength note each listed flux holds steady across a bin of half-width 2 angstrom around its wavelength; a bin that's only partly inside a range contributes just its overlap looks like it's 1.58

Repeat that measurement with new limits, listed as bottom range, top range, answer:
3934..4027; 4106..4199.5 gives 1.51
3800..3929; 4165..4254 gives 1.73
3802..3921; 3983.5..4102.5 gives 0.75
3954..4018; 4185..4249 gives 2.30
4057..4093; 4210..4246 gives 2.09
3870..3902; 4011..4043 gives 0.52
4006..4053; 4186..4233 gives 2.51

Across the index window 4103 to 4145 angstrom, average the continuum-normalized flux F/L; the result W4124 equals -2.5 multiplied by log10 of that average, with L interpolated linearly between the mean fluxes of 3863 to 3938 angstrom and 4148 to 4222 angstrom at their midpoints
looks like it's 0.50 mag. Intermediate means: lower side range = 16.8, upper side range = 20.5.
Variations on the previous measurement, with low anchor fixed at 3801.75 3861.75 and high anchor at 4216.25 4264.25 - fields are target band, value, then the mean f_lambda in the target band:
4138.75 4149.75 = 0.50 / 16.2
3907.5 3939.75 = 0.19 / 15.9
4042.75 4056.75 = 0.48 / 14.6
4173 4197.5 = 0.03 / 26.3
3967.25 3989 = 0.43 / 13.9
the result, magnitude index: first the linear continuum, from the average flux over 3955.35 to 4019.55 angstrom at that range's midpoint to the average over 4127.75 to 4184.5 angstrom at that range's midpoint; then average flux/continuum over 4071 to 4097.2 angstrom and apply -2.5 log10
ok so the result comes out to 0.241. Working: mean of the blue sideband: 11.8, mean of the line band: 11.5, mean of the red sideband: 16.2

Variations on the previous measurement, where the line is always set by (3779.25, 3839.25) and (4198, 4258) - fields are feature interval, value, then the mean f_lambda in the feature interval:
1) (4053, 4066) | 0.44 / 14.8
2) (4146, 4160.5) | 0.47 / 15.6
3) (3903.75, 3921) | 0.17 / 16.4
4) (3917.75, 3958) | 0.25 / 15.6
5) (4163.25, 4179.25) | 0.40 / 16.9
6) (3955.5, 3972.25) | 0.43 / 13.6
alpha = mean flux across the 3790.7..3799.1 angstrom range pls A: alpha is 18.2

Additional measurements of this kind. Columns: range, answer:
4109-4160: 13.8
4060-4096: 12.2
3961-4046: 11.3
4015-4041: 8.51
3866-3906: 17.6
